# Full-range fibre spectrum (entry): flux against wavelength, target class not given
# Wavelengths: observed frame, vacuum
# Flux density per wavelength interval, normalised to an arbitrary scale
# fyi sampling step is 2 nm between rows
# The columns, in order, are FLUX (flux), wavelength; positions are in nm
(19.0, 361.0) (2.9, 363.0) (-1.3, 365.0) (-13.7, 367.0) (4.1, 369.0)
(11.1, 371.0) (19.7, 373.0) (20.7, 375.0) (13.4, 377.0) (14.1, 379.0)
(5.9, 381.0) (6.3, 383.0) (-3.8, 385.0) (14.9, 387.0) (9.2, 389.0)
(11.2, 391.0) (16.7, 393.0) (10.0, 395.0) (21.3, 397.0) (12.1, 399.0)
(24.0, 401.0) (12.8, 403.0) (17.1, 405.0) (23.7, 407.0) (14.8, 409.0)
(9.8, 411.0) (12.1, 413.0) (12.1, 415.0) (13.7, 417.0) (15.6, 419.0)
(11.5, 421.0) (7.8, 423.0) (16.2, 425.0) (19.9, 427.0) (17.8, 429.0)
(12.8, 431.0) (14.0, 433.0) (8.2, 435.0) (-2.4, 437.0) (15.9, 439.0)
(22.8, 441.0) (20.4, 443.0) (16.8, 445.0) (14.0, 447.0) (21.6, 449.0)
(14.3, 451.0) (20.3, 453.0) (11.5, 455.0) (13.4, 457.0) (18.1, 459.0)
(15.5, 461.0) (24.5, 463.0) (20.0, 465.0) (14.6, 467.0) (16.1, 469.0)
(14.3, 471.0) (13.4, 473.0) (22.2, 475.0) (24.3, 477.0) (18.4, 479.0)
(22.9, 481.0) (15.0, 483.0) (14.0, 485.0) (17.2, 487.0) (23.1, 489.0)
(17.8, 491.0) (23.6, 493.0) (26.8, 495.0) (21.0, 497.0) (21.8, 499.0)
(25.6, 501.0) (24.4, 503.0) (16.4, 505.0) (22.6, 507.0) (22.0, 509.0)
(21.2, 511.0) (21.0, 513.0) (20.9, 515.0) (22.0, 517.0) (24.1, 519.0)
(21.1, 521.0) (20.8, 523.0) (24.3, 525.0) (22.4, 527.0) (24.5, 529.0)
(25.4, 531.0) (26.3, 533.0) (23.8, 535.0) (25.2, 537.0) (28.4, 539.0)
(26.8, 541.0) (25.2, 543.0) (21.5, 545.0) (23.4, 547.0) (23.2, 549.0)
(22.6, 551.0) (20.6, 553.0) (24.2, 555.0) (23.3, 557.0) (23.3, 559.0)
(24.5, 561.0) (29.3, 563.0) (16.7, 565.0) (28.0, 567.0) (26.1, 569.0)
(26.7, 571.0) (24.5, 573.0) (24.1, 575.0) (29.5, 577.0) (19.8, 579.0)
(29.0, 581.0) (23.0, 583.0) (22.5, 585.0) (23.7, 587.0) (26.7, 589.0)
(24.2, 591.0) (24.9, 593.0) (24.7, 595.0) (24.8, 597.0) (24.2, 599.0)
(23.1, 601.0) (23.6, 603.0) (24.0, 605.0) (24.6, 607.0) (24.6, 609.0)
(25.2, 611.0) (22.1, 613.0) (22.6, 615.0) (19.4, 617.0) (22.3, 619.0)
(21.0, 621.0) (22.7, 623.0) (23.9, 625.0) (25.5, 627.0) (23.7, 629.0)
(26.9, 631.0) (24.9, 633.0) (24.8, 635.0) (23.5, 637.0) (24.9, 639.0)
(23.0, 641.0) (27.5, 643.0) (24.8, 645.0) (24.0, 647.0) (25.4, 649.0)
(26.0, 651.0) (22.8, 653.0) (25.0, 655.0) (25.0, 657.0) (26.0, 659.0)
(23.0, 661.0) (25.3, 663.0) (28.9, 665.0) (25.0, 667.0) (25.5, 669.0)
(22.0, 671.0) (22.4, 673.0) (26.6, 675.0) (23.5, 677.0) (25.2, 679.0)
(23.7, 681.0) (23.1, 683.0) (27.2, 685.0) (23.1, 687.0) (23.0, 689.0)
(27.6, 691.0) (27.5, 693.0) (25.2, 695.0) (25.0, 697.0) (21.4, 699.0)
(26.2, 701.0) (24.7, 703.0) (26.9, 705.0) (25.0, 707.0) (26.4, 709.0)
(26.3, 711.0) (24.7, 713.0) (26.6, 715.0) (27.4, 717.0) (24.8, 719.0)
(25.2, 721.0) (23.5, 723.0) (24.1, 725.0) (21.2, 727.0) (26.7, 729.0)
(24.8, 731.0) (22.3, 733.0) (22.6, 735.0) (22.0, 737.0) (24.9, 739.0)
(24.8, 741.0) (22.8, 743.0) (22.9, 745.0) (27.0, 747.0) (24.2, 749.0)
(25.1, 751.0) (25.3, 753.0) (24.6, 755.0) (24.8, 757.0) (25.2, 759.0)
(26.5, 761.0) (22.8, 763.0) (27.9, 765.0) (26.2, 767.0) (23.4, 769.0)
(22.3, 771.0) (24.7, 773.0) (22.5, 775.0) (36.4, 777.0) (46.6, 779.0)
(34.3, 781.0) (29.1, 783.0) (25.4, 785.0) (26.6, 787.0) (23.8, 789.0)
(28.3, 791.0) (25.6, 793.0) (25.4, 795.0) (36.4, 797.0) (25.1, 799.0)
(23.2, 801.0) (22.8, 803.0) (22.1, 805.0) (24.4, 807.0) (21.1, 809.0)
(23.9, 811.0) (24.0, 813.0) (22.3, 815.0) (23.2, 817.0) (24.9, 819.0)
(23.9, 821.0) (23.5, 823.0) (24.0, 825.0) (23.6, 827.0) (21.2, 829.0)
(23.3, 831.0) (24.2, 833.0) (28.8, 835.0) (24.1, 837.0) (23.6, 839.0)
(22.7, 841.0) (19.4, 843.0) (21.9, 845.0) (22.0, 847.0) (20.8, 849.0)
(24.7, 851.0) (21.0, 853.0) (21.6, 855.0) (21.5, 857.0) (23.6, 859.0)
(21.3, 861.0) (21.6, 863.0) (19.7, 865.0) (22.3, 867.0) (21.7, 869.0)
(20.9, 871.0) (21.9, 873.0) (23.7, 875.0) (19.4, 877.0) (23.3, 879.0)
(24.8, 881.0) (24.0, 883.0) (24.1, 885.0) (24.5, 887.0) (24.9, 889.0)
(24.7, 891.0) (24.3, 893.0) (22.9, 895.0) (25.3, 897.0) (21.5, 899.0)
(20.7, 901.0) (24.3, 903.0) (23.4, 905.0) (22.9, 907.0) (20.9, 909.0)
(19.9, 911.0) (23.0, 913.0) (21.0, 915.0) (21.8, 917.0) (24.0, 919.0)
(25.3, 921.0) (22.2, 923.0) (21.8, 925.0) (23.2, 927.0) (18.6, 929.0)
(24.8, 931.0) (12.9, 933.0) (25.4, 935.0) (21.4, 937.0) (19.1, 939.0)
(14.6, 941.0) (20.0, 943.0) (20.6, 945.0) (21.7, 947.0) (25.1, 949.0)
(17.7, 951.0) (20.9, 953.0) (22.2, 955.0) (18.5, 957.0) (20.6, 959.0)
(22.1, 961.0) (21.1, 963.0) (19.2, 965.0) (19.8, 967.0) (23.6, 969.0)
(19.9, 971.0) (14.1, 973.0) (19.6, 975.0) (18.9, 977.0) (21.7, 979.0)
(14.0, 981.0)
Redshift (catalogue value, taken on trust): 0.185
